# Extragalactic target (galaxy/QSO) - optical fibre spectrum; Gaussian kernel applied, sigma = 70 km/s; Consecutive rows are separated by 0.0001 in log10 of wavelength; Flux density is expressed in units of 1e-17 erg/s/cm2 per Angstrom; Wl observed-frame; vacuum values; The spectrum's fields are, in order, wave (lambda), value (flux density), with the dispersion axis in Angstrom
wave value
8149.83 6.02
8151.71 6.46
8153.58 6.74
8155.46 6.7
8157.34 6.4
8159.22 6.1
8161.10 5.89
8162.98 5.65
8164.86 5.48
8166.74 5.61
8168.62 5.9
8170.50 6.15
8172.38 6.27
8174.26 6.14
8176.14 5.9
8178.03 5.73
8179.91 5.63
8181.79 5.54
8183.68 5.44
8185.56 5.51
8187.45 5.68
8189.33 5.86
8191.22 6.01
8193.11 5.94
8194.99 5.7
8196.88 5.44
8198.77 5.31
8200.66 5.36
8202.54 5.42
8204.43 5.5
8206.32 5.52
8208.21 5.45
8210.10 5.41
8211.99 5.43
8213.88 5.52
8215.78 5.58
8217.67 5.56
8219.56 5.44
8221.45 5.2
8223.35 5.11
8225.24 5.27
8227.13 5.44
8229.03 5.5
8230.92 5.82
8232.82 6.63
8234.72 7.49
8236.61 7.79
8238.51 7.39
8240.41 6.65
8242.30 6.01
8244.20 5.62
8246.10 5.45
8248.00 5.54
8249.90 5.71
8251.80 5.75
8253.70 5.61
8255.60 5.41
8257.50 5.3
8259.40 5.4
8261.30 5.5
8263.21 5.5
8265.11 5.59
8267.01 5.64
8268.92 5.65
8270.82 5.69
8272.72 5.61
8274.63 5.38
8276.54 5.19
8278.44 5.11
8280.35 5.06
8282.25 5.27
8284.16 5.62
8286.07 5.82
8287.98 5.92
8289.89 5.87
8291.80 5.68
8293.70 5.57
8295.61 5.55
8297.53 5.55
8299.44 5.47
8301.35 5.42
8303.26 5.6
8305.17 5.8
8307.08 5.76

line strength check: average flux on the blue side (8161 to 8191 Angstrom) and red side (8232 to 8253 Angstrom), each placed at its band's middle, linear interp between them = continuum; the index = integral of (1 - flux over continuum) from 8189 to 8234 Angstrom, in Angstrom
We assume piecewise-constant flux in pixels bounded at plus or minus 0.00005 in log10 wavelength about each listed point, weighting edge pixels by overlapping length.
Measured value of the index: 3.8 Angstrom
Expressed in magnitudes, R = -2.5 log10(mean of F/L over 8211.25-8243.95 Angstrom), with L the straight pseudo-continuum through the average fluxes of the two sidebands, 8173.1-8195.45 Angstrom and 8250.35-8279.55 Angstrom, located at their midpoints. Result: -0.07 mag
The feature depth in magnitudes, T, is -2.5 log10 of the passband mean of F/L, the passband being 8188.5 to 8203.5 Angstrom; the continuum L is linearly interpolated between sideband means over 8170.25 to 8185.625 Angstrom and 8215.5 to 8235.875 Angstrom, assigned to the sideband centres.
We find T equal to 0.032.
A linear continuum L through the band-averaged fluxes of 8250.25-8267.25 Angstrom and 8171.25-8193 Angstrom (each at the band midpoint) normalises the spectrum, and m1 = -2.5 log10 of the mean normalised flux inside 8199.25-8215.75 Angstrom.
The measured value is 0.05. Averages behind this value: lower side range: 5.8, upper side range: 5.53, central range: 5.45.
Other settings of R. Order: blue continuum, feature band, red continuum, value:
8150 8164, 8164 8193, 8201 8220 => 0.03 mag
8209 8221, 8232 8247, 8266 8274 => -0.19 mag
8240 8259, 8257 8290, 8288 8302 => 0.03 mag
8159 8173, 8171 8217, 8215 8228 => 0.00 mag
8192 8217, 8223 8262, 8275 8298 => -0.08 mag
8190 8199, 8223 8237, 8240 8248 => -0.06 mag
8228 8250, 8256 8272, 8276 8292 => 0.06 mag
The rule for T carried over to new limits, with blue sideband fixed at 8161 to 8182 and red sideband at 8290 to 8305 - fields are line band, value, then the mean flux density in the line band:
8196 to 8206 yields 0.070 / 5.41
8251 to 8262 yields 0.033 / 5.49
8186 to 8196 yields -0.004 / 5.82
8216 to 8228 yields 0.074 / 5.35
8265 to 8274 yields 0.001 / 5.63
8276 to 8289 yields 0.034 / 5.44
